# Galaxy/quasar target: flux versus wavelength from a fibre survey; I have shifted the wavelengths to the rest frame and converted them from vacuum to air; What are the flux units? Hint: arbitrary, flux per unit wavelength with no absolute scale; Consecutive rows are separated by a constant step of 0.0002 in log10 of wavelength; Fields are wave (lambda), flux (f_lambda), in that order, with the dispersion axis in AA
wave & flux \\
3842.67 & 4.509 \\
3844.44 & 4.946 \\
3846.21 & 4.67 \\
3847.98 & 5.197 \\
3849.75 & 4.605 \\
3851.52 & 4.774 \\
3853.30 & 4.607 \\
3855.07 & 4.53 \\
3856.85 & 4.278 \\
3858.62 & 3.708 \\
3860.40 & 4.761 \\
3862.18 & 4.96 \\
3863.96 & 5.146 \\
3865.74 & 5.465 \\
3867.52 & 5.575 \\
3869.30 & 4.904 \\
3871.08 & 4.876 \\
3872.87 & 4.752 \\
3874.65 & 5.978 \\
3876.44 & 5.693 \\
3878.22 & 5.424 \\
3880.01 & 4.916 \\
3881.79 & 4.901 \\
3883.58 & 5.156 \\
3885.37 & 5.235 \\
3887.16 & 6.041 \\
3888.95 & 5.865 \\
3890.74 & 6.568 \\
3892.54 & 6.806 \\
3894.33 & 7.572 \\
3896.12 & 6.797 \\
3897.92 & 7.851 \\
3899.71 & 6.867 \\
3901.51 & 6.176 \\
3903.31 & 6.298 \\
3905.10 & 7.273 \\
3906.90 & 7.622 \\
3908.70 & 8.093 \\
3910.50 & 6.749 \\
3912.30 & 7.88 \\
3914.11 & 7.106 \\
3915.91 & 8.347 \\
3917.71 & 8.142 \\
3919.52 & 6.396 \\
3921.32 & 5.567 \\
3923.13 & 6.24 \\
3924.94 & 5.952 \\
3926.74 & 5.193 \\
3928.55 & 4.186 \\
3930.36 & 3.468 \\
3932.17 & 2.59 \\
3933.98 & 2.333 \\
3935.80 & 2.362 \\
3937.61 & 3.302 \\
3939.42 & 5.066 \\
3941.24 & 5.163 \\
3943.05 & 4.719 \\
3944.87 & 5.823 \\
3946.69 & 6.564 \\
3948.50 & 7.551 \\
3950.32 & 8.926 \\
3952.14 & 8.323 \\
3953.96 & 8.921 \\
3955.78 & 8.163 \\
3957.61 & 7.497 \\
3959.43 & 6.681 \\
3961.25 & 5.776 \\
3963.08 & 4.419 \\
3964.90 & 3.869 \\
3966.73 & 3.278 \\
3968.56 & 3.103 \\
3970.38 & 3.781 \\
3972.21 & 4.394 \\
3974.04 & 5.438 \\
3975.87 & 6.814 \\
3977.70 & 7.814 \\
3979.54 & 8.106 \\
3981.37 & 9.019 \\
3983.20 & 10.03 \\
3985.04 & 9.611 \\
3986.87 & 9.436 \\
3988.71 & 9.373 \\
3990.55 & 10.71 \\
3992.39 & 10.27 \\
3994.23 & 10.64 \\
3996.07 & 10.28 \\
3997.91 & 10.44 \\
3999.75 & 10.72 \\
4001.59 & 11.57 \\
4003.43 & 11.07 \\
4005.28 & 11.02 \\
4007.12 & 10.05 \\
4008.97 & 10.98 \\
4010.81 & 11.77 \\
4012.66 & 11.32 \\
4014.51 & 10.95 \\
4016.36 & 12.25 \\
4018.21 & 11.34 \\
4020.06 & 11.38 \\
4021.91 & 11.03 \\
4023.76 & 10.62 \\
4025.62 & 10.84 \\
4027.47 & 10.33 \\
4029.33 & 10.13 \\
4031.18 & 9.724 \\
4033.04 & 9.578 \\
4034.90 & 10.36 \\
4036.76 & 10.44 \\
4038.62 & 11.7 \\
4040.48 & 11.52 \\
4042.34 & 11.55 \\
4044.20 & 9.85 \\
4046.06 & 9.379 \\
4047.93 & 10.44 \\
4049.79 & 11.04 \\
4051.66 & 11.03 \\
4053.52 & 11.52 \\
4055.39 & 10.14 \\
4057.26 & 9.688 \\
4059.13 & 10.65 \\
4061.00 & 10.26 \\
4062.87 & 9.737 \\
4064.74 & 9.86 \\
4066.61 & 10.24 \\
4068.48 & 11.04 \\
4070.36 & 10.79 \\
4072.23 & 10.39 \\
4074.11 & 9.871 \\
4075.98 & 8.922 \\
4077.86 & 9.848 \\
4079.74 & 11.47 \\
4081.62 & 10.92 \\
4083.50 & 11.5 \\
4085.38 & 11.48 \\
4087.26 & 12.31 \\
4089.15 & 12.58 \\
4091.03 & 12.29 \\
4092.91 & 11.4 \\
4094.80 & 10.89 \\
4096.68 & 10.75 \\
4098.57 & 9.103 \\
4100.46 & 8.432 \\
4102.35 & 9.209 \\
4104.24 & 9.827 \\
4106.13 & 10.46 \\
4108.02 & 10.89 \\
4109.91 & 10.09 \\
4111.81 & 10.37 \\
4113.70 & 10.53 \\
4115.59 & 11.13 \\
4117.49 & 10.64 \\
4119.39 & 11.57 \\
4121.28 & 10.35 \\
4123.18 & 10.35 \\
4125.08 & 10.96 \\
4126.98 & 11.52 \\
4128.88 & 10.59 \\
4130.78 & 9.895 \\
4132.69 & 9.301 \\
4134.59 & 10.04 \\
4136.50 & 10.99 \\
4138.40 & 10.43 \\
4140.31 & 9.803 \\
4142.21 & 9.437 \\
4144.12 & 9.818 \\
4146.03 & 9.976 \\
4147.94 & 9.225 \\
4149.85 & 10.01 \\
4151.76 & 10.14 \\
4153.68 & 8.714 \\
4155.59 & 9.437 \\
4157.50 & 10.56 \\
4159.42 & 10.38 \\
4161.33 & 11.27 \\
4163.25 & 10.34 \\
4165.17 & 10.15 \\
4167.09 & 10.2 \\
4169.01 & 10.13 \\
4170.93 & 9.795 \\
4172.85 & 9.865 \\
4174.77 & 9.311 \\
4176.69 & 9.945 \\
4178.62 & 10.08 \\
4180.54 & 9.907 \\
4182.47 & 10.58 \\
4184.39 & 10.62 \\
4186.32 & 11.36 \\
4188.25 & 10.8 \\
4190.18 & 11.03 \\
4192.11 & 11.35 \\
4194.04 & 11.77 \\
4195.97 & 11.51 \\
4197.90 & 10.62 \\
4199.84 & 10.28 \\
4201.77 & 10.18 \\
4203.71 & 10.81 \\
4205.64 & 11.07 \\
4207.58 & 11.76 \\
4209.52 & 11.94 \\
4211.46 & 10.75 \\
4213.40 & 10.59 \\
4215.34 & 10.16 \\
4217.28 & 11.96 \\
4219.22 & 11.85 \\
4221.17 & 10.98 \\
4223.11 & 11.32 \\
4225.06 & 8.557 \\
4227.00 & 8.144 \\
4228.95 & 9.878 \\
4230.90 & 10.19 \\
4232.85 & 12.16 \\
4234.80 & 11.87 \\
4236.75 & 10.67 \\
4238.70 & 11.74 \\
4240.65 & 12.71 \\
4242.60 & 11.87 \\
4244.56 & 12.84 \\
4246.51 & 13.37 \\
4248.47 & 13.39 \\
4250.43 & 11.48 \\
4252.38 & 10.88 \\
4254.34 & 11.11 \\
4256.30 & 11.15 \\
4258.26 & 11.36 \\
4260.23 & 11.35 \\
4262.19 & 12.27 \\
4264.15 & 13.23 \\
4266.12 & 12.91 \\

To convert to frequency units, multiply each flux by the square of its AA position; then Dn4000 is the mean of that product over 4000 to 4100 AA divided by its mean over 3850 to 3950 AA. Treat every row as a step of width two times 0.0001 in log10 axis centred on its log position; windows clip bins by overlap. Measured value 2.05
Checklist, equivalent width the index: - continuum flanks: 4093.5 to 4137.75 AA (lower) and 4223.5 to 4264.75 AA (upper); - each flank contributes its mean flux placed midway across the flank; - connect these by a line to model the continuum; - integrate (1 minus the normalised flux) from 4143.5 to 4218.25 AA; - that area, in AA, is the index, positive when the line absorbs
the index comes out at 2.9 AA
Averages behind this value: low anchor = 10.4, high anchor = 11.4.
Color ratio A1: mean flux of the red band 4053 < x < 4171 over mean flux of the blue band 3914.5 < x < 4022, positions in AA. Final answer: 1.37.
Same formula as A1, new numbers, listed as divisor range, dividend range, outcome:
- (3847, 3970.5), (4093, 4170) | 1.79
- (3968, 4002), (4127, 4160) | 1.17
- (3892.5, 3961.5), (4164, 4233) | 1.68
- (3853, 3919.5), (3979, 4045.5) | 1.75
